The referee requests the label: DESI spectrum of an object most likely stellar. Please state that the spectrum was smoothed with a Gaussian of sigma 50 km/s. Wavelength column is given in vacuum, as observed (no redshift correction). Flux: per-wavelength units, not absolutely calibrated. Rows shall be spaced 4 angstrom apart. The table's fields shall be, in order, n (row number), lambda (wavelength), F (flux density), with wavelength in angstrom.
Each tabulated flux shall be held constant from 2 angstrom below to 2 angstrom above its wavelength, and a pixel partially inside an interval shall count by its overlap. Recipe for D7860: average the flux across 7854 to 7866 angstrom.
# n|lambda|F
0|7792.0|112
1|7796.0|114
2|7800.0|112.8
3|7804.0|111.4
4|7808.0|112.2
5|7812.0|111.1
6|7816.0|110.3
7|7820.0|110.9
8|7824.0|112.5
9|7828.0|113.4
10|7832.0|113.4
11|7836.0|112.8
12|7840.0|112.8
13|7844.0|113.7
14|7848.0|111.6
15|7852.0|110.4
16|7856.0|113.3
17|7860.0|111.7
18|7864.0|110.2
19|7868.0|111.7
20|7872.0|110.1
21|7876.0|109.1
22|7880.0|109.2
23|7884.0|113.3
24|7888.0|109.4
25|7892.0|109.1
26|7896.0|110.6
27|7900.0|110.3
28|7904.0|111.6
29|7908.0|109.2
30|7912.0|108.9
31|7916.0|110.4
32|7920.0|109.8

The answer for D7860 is 112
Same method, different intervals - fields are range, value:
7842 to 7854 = 112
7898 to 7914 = 110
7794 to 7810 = 113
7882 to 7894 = 111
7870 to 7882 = 109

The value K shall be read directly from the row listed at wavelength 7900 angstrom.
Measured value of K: 110.3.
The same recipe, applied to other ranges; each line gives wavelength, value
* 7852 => 110.4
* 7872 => 110.1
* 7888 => 109.4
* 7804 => 111.4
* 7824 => 112.5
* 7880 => 109.2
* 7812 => 111.1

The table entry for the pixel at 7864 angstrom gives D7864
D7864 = 110.2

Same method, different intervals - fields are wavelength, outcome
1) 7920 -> 109.8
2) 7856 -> 113.3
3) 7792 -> 112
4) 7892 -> 109.1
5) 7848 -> 111.6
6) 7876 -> 109.1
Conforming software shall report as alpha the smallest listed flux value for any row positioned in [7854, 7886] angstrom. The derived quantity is 109.1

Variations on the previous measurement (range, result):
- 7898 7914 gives 108.9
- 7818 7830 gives 110.9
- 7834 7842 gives 112.8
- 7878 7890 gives 109.2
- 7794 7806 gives 111.4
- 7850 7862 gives 110.4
